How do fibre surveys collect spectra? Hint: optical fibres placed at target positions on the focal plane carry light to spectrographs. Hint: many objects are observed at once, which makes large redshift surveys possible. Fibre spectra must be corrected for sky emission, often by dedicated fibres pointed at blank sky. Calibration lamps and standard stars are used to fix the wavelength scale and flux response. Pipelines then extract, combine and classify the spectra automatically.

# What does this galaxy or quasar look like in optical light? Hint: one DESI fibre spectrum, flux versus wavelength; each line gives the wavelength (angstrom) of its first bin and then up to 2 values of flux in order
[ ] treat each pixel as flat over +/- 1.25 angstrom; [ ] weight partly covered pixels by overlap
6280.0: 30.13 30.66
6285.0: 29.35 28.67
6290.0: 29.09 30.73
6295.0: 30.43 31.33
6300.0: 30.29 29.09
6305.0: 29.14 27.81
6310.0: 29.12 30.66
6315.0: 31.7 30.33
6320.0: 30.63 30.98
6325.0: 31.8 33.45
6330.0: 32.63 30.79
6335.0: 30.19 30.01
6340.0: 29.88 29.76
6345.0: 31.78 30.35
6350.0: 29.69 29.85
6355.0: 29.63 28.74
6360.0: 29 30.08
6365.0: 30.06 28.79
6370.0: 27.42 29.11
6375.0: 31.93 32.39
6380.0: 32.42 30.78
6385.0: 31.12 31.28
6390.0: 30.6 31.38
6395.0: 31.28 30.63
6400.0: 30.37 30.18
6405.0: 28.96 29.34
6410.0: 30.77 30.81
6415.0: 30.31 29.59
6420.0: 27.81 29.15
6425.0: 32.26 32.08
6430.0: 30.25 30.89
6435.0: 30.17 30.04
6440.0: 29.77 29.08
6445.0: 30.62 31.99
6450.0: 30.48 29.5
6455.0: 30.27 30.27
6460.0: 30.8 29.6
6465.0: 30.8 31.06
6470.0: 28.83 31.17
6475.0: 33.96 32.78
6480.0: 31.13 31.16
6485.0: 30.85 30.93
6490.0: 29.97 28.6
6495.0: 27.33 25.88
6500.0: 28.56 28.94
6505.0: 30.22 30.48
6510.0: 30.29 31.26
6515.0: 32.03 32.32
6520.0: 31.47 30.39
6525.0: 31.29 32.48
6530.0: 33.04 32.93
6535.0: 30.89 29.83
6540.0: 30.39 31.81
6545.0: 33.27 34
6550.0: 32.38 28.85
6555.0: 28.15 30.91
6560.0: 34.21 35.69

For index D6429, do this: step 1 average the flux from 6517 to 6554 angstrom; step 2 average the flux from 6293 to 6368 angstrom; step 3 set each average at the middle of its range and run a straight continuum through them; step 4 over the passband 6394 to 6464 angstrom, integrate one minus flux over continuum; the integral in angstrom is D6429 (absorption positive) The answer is 1.5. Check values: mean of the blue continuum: 30.3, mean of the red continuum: 31.7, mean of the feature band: 30.3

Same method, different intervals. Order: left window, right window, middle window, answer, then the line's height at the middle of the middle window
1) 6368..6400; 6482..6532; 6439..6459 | 0.2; 30.6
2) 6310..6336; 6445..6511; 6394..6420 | 0.5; 30.7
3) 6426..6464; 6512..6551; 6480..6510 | 1.7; 31.3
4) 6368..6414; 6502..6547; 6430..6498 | 1.5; 31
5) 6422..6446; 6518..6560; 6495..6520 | 1.0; 31.2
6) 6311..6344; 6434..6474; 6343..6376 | 1.2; 30.8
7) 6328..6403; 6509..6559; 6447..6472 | 0.5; 31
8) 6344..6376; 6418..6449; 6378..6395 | -0.8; 29.9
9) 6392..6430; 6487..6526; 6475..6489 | -0.7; 30.1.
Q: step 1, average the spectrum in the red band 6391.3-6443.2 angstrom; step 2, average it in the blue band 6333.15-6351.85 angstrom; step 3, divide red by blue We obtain 1.00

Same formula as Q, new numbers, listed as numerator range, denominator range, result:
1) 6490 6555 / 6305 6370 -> 1.02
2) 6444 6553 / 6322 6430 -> 1.01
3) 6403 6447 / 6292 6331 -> 0.98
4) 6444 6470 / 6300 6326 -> 1.01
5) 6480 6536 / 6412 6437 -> 1.01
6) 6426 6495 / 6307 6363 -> 1.01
